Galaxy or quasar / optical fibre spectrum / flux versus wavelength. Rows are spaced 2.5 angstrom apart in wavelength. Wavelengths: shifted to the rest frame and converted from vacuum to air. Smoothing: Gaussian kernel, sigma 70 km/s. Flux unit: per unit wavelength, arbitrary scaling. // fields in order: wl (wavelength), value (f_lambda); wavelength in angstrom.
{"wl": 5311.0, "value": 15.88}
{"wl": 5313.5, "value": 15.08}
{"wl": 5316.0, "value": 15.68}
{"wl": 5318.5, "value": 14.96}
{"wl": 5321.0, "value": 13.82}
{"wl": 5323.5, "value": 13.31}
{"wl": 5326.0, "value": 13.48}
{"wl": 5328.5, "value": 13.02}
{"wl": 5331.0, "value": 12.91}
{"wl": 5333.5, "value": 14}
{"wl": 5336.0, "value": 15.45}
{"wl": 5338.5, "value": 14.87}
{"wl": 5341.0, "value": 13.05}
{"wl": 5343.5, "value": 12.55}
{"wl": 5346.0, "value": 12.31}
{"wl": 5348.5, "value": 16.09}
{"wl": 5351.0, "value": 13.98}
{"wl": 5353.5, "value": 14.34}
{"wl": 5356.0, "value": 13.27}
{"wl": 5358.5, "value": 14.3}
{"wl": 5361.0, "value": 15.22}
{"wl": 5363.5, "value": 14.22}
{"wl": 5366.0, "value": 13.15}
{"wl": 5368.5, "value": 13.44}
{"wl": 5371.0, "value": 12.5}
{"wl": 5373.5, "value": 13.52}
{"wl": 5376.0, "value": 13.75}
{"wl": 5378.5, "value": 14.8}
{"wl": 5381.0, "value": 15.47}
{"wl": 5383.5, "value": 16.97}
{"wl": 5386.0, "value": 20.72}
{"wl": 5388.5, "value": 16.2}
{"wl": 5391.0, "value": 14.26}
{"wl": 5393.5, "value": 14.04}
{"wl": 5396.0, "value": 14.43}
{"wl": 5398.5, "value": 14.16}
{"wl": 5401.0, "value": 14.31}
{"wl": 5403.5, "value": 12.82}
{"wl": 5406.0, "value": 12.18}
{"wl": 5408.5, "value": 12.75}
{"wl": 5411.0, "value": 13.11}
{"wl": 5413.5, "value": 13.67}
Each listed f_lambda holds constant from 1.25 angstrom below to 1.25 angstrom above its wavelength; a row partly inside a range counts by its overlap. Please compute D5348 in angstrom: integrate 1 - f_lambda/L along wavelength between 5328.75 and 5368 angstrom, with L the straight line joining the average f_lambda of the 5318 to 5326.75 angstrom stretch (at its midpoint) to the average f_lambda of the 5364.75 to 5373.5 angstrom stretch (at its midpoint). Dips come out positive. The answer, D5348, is -1.5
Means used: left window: 13.8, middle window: 13.9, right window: 13.1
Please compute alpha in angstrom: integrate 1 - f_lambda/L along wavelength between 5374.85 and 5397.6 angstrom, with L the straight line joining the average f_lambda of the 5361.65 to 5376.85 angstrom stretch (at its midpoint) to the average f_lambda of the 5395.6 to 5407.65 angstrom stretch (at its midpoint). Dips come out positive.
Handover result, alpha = -3.6 angstrom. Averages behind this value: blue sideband 13.5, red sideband 13.5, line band 15.6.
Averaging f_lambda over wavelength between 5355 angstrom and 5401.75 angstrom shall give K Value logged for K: 14.7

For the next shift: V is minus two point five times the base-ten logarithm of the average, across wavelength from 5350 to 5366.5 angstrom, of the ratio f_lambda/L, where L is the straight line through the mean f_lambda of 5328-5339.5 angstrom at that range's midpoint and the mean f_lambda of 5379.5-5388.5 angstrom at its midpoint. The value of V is 0.12 mag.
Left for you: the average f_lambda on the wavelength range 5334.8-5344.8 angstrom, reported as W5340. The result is 14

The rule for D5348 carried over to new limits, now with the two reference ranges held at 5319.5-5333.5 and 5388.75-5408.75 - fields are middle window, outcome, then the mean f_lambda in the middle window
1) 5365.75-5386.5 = -1.7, 14.8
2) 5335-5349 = -0.5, 13.9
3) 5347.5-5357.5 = -0.6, 14.4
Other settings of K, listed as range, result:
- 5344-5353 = 14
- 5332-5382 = 14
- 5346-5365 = 14.3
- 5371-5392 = 15.5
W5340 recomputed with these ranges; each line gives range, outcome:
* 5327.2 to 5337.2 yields 13.8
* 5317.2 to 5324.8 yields 14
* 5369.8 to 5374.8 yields 13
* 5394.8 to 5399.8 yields 14.3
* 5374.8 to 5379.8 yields 14.3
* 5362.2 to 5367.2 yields 13.7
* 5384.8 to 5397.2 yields 15.9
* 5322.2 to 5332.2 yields 13.2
